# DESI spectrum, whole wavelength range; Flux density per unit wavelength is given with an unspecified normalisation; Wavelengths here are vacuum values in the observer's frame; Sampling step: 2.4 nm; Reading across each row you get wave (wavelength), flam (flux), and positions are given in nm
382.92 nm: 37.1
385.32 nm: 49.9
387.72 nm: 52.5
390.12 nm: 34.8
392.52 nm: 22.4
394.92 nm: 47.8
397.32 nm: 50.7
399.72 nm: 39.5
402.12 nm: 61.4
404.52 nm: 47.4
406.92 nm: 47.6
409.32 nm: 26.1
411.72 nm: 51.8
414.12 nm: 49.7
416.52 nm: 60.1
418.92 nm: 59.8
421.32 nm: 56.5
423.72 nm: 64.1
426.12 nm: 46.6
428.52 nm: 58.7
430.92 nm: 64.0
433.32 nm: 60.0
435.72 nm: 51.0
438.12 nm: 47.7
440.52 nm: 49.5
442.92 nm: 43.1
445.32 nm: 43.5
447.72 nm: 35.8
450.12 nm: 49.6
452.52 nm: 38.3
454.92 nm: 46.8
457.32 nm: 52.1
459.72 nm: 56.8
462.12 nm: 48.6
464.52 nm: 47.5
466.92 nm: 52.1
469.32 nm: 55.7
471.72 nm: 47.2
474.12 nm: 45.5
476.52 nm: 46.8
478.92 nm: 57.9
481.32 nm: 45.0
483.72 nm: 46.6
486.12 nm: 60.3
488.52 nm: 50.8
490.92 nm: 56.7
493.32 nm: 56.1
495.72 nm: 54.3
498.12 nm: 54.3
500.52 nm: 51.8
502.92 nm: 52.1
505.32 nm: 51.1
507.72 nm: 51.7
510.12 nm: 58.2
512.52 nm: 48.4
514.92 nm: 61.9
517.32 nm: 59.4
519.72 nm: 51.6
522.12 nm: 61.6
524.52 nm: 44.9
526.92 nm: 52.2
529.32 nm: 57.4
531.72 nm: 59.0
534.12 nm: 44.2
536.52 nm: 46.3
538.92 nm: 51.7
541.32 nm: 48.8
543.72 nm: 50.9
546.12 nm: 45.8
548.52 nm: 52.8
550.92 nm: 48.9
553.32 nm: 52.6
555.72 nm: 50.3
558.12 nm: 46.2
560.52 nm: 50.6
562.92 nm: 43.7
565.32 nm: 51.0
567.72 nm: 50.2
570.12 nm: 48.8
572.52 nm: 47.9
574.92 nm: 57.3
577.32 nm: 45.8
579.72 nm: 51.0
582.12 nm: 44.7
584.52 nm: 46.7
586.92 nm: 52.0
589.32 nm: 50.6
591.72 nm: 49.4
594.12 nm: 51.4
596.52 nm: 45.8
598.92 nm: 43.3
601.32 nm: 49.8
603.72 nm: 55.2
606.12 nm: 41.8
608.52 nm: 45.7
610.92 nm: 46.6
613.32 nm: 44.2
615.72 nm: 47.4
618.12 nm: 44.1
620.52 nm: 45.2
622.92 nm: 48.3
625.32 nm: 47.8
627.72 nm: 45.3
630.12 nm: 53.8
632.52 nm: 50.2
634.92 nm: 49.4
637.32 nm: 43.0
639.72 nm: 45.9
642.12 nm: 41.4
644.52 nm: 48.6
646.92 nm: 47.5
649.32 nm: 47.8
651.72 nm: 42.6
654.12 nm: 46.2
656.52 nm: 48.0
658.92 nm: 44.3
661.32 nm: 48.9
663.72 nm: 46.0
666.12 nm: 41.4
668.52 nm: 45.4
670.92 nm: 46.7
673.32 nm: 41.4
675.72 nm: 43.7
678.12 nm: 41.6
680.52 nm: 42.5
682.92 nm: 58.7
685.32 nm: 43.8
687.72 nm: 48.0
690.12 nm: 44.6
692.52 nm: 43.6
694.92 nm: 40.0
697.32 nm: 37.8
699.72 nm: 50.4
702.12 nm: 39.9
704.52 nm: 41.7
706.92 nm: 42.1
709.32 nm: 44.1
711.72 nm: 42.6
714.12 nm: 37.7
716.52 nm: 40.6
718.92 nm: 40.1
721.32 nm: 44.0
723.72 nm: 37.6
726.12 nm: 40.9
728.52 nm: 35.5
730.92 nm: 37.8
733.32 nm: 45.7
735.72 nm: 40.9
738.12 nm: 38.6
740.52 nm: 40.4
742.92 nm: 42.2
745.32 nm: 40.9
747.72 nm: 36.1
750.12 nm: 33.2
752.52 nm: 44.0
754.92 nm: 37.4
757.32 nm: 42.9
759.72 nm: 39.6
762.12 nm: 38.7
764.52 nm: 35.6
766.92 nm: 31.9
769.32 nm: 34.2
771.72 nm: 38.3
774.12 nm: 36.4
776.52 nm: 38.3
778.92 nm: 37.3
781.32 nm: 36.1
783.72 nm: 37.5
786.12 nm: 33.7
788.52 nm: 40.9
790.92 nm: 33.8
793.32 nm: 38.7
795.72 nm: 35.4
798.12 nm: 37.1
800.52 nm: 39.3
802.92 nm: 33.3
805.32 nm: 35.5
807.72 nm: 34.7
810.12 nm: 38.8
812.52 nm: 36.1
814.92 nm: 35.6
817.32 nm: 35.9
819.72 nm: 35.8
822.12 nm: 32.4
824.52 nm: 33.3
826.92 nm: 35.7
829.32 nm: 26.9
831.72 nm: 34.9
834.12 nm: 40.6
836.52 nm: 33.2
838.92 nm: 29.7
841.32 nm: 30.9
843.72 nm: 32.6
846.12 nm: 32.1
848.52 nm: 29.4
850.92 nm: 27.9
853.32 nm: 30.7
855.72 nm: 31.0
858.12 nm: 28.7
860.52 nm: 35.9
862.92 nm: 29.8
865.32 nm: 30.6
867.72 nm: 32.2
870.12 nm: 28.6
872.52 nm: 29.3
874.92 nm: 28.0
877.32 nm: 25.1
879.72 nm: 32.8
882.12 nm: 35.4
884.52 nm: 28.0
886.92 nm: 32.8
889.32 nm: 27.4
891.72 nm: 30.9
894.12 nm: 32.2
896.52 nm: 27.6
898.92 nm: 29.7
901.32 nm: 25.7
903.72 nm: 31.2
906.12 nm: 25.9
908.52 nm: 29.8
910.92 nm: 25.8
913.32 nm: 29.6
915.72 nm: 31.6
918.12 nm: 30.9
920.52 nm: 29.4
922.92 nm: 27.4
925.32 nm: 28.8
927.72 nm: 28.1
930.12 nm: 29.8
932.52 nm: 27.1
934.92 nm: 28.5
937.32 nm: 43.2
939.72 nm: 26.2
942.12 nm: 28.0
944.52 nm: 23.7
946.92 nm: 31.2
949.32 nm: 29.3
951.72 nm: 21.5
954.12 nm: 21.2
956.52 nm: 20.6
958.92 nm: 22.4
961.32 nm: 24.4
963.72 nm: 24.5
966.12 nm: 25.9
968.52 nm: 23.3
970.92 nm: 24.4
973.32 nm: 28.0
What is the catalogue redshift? 0.040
